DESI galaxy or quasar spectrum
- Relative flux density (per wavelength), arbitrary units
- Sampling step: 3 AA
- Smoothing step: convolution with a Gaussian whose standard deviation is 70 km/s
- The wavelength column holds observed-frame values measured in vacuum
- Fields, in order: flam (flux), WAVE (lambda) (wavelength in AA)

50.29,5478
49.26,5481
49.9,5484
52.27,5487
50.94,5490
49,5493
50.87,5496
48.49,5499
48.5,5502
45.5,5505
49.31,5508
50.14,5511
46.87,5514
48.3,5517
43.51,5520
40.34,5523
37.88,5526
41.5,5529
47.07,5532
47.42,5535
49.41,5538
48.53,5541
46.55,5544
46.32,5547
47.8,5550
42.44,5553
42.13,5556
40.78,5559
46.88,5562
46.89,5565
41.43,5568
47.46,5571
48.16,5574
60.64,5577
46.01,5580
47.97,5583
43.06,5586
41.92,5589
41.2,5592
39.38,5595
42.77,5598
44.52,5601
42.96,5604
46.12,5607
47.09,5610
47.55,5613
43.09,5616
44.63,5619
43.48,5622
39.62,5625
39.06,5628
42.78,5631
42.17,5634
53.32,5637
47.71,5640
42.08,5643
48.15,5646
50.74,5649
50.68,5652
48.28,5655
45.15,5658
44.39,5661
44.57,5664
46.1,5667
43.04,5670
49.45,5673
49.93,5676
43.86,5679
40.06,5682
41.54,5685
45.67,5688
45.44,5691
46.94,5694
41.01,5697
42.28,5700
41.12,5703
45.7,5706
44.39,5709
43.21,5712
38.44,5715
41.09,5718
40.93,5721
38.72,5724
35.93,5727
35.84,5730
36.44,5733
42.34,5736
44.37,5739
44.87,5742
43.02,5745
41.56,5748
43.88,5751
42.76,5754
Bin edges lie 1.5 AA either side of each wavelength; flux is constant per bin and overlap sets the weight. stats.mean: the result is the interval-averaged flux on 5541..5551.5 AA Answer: 47.1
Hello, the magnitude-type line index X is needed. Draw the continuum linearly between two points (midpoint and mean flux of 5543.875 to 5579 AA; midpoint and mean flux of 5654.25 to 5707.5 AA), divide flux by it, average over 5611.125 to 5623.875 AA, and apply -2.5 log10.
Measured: 0.024 mag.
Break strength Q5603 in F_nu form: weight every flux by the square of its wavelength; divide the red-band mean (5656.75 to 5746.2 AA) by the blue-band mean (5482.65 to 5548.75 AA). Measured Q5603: 1.0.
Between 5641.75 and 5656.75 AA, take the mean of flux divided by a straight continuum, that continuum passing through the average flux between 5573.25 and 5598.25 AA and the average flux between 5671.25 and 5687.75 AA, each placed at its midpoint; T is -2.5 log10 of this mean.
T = -0.07 mag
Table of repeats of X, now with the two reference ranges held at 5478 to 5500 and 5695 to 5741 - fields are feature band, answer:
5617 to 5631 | 0.07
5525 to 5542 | 0.07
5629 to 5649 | -0.05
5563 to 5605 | 0.02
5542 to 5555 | 0.05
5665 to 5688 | -0.06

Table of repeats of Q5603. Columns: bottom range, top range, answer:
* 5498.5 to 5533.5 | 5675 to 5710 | 1.03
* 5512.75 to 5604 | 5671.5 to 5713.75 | 1.03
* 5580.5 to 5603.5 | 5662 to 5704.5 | 1.06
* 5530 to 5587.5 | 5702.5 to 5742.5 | 0.93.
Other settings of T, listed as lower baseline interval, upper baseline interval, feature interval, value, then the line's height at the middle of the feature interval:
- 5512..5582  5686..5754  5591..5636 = 0.03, 44.4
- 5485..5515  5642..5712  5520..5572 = 0.08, 48.2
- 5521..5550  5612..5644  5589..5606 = 0.05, 44.4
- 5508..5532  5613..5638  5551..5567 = 0.01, 44.2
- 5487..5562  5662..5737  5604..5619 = -0.03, 44.5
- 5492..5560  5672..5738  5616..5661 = -0.04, 43.7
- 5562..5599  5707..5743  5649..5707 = -0.07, 42.2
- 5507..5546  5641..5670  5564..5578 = -0.06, 46.1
